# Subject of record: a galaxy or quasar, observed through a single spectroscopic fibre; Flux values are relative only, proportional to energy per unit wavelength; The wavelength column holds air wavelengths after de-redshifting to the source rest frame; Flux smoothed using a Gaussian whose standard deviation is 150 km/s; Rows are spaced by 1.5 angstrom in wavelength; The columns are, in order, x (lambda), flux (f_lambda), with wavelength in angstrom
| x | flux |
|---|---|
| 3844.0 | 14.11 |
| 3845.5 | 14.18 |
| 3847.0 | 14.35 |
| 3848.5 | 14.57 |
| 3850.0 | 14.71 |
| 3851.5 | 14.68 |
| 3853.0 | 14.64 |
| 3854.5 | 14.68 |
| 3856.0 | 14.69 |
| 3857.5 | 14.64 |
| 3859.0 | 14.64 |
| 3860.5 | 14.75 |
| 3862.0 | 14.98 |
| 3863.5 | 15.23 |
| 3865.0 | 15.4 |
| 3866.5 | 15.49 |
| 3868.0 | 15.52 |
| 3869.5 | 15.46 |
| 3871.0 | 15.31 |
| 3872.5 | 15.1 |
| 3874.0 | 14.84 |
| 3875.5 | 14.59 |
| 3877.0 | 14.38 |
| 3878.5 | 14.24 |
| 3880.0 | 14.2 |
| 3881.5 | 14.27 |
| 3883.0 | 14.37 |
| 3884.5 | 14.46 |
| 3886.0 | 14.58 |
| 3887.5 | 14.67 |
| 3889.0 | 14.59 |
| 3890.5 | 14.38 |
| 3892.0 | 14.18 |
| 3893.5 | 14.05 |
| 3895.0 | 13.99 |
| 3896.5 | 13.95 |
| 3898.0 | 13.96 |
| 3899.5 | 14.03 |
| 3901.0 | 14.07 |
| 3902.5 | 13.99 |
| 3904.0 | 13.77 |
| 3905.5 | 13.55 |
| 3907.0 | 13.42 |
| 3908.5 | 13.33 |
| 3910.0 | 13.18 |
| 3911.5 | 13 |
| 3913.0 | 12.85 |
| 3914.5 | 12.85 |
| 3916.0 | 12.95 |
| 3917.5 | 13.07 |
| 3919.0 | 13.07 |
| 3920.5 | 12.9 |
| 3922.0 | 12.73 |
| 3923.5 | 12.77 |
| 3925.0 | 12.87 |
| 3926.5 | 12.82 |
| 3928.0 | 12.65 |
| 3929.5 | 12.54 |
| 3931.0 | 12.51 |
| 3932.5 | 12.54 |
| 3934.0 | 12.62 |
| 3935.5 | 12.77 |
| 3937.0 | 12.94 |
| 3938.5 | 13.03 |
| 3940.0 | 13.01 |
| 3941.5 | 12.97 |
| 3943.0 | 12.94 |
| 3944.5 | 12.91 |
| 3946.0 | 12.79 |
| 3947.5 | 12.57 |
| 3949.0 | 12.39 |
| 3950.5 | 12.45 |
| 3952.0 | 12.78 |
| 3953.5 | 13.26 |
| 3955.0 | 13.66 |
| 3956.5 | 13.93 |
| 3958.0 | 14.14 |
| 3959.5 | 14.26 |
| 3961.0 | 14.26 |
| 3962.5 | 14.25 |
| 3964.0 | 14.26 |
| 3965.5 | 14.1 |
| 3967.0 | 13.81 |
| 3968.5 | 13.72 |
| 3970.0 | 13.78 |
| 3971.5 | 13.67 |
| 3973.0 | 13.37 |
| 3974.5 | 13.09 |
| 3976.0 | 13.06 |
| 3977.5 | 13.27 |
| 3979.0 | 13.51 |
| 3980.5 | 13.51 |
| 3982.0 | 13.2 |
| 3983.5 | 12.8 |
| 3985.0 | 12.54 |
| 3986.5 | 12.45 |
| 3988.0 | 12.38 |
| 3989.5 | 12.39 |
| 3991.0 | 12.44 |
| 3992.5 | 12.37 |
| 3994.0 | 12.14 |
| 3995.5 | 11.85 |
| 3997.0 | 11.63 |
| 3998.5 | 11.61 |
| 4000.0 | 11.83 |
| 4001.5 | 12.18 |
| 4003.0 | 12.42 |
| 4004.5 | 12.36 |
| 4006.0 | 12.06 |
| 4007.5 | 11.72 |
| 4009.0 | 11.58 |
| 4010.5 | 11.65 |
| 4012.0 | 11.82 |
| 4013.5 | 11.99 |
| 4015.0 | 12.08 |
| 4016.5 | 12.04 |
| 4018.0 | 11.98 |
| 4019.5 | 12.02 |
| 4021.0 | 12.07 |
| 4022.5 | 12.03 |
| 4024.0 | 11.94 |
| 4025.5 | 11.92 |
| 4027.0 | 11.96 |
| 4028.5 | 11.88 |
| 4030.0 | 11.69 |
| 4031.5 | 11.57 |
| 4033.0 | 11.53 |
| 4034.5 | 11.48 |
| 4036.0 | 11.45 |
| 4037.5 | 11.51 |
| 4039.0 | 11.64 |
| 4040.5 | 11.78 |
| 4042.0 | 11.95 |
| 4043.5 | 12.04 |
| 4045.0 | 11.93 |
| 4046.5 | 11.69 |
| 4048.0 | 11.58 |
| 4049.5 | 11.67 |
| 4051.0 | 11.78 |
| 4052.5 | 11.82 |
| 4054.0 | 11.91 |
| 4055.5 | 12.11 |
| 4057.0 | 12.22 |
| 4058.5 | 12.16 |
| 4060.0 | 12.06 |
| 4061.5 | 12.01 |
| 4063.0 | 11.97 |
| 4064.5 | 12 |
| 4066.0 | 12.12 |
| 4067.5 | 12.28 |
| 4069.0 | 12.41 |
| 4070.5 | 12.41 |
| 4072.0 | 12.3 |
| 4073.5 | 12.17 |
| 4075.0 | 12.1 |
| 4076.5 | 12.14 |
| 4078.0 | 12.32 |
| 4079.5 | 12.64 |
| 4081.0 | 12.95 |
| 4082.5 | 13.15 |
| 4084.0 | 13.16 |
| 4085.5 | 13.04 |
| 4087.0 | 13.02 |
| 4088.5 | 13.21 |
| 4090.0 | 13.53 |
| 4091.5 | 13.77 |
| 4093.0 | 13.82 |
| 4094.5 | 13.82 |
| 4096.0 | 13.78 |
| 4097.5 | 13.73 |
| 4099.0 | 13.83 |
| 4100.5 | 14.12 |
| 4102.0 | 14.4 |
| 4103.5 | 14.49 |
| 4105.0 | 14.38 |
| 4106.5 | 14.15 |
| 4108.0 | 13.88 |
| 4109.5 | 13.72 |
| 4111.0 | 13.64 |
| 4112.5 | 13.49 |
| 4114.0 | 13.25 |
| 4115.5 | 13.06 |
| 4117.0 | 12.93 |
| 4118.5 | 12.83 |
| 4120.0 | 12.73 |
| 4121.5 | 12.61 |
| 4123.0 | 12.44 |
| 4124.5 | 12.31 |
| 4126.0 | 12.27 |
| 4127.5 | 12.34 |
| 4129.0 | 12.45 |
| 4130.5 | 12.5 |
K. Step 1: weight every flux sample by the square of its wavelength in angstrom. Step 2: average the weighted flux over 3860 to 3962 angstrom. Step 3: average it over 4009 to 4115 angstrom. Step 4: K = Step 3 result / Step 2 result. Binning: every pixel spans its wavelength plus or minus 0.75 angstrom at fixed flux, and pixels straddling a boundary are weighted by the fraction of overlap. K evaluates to 0.99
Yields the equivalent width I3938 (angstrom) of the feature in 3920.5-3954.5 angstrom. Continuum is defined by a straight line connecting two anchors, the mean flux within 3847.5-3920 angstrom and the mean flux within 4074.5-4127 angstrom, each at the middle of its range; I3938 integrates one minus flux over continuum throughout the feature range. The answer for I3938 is 3.0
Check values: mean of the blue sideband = 14.3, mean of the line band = 12.8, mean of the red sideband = 13.3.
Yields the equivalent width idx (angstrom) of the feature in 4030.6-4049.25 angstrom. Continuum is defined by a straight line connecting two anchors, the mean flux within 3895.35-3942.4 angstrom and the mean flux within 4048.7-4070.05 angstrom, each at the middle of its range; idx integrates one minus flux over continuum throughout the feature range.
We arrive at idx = 0.8 angstrom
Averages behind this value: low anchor 13.1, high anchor 12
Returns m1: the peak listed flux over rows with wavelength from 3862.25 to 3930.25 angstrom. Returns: 15.52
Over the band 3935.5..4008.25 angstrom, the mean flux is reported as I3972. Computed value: 13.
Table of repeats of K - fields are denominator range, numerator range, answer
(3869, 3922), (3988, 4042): 0.91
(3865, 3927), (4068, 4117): 1.05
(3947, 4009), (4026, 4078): 0.96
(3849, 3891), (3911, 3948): 0.90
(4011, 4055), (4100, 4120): 1.20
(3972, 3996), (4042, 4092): 1.01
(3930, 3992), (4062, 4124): 1.06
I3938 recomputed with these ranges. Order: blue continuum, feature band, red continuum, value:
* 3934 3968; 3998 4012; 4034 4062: 0.63 angstrom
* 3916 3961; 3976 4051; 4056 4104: 5.03 angstrom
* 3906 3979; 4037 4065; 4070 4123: 2.86 angstrom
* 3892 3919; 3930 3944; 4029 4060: 0.35 angstrom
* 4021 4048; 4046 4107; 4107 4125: -1.56 angstrom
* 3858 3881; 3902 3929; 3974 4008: 1.77 angstrom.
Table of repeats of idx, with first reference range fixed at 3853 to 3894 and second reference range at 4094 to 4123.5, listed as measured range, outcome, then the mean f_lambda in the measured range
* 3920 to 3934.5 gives 1.8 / 12.7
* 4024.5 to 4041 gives 2.7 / 11.7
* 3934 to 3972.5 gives 2.6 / 13.4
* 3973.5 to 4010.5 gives 4.5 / 12.4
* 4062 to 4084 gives 2.2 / 12.4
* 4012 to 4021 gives 1.3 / 12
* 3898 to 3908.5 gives 0.6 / 13.8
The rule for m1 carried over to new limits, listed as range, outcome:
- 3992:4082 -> 12.95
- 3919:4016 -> 14.26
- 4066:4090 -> 13.53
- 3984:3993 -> 12.54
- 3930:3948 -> 13.03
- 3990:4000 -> 12.44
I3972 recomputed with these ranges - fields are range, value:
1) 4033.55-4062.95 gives 11.8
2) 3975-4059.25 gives 12.1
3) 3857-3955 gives 13.7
